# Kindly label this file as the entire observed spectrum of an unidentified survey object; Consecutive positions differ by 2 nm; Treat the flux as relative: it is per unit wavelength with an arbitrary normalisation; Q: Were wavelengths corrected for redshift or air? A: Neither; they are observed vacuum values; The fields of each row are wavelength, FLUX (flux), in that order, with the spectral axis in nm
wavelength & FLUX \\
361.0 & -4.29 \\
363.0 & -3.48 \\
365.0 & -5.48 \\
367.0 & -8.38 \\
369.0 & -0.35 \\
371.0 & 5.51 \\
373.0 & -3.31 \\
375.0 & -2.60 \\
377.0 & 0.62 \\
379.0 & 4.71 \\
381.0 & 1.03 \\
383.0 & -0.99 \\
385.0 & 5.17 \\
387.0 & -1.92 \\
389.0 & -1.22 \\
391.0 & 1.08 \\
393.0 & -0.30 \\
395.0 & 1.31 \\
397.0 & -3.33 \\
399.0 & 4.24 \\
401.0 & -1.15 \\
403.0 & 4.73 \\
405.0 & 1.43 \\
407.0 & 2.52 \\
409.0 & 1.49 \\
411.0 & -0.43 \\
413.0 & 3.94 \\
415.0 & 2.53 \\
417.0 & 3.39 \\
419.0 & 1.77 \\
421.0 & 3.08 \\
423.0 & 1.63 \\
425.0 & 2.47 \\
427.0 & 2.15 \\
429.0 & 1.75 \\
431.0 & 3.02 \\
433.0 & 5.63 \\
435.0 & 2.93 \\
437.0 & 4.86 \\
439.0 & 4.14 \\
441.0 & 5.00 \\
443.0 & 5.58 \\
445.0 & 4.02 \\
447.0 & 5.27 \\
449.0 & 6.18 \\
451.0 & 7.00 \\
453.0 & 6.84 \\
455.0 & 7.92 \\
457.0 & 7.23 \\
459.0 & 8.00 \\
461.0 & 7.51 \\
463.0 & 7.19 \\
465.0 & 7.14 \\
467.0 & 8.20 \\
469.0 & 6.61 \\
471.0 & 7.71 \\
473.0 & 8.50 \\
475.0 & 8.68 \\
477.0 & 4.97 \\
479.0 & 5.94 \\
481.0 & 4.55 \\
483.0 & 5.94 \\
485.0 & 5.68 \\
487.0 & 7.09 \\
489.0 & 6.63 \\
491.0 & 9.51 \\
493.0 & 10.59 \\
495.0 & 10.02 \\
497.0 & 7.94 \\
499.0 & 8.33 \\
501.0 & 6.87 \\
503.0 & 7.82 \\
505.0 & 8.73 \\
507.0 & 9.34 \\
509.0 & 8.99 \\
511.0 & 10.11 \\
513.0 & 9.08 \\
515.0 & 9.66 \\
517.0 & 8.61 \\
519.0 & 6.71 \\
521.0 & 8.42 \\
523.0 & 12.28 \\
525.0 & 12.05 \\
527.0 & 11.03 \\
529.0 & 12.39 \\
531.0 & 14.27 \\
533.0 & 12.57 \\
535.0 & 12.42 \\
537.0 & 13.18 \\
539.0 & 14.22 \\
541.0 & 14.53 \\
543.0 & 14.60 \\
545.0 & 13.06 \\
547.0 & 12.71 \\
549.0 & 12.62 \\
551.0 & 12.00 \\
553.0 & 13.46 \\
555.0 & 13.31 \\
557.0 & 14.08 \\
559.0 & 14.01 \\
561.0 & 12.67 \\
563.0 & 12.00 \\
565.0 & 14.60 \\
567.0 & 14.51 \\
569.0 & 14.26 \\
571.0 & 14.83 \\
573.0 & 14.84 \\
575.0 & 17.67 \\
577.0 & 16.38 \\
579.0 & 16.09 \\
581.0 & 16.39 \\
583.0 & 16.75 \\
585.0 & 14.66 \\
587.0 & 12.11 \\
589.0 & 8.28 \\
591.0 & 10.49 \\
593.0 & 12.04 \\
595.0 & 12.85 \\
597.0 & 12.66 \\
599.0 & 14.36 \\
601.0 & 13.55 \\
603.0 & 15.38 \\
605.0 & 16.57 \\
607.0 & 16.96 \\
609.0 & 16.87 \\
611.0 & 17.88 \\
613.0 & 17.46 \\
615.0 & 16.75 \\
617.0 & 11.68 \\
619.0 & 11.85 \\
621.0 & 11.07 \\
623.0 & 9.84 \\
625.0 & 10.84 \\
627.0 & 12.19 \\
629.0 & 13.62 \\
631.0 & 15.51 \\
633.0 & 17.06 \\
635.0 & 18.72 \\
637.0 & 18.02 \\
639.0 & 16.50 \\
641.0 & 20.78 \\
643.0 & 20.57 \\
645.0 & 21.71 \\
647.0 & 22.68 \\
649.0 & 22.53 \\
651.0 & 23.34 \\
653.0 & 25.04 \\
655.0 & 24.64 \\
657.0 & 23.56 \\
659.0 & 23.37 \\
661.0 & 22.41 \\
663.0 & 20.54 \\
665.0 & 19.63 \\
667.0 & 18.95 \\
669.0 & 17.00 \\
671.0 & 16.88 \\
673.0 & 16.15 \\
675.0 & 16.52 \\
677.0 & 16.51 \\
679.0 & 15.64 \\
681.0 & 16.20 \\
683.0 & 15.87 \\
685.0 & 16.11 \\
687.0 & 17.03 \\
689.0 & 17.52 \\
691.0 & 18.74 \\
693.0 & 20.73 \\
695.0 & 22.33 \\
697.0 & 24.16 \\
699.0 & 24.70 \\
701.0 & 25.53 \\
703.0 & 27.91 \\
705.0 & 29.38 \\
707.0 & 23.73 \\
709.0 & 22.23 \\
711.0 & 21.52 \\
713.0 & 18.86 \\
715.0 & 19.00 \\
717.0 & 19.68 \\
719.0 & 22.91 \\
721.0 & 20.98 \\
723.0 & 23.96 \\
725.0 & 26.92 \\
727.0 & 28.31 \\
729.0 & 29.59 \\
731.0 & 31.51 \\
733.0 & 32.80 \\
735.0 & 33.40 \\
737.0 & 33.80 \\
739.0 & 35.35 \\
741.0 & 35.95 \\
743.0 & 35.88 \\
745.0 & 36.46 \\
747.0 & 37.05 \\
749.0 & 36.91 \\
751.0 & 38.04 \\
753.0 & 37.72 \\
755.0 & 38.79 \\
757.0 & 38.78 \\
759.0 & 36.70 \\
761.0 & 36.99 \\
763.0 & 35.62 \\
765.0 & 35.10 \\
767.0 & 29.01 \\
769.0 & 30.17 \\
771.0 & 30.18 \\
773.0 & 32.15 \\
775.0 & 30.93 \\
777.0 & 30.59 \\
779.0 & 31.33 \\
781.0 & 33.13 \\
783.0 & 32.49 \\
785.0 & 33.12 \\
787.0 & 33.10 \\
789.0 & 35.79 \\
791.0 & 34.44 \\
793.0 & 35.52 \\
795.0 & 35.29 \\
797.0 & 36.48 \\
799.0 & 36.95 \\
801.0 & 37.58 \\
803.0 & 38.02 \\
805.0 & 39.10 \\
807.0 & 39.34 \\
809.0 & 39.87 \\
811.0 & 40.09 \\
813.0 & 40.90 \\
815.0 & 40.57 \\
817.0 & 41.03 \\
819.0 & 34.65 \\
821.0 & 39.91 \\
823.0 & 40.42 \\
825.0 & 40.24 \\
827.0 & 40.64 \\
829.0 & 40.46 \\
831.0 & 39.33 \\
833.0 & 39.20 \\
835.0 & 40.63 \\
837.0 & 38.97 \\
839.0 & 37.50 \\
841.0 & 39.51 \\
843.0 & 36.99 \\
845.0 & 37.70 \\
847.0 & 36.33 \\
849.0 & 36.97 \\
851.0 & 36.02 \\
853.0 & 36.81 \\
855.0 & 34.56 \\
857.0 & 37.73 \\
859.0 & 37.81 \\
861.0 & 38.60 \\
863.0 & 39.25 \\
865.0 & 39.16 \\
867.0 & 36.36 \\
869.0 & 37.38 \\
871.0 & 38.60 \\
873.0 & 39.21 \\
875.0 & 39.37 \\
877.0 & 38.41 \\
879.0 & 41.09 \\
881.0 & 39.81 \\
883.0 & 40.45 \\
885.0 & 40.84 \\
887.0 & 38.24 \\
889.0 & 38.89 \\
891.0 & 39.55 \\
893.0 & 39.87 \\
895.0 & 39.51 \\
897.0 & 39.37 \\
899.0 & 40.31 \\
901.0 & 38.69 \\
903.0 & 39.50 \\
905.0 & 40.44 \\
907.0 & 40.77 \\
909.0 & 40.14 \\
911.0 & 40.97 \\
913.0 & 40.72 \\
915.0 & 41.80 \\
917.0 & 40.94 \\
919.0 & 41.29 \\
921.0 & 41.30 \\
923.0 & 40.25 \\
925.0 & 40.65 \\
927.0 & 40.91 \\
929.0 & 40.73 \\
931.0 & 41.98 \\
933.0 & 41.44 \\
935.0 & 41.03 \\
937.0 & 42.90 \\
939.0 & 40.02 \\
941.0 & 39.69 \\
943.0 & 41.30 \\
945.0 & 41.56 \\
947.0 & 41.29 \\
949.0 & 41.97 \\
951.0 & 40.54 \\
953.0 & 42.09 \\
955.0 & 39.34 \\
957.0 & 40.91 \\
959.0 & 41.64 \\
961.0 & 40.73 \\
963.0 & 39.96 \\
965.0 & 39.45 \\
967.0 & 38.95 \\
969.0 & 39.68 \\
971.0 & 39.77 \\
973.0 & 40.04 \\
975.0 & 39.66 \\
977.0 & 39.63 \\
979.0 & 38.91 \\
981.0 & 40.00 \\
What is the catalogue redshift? 0.00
